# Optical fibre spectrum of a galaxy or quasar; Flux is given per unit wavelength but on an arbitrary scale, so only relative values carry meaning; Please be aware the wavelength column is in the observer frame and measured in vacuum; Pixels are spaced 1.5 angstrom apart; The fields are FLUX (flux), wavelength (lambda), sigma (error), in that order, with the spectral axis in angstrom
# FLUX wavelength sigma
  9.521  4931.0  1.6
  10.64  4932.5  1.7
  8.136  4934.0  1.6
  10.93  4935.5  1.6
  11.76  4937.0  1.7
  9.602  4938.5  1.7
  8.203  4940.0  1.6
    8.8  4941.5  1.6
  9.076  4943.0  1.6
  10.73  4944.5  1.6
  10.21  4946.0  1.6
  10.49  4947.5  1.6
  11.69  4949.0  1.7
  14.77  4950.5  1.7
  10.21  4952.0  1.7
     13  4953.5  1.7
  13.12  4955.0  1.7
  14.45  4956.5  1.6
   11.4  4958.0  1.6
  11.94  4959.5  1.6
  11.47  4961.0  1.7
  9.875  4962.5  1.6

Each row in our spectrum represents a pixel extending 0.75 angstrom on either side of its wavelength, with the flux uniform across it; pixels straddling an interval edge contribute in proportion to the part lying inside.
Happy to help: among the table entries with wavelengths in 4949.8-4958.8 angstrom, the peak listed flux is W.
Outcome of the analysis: 14.77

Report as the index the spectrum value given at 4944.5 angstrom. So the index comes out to 10.73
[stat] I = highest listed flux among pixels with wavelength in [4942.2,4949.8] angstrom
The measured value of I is 11.69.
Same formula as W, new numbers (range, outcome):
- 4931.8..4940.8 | 11.76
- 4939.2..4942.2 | 8.8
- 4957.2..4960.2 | 11.94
